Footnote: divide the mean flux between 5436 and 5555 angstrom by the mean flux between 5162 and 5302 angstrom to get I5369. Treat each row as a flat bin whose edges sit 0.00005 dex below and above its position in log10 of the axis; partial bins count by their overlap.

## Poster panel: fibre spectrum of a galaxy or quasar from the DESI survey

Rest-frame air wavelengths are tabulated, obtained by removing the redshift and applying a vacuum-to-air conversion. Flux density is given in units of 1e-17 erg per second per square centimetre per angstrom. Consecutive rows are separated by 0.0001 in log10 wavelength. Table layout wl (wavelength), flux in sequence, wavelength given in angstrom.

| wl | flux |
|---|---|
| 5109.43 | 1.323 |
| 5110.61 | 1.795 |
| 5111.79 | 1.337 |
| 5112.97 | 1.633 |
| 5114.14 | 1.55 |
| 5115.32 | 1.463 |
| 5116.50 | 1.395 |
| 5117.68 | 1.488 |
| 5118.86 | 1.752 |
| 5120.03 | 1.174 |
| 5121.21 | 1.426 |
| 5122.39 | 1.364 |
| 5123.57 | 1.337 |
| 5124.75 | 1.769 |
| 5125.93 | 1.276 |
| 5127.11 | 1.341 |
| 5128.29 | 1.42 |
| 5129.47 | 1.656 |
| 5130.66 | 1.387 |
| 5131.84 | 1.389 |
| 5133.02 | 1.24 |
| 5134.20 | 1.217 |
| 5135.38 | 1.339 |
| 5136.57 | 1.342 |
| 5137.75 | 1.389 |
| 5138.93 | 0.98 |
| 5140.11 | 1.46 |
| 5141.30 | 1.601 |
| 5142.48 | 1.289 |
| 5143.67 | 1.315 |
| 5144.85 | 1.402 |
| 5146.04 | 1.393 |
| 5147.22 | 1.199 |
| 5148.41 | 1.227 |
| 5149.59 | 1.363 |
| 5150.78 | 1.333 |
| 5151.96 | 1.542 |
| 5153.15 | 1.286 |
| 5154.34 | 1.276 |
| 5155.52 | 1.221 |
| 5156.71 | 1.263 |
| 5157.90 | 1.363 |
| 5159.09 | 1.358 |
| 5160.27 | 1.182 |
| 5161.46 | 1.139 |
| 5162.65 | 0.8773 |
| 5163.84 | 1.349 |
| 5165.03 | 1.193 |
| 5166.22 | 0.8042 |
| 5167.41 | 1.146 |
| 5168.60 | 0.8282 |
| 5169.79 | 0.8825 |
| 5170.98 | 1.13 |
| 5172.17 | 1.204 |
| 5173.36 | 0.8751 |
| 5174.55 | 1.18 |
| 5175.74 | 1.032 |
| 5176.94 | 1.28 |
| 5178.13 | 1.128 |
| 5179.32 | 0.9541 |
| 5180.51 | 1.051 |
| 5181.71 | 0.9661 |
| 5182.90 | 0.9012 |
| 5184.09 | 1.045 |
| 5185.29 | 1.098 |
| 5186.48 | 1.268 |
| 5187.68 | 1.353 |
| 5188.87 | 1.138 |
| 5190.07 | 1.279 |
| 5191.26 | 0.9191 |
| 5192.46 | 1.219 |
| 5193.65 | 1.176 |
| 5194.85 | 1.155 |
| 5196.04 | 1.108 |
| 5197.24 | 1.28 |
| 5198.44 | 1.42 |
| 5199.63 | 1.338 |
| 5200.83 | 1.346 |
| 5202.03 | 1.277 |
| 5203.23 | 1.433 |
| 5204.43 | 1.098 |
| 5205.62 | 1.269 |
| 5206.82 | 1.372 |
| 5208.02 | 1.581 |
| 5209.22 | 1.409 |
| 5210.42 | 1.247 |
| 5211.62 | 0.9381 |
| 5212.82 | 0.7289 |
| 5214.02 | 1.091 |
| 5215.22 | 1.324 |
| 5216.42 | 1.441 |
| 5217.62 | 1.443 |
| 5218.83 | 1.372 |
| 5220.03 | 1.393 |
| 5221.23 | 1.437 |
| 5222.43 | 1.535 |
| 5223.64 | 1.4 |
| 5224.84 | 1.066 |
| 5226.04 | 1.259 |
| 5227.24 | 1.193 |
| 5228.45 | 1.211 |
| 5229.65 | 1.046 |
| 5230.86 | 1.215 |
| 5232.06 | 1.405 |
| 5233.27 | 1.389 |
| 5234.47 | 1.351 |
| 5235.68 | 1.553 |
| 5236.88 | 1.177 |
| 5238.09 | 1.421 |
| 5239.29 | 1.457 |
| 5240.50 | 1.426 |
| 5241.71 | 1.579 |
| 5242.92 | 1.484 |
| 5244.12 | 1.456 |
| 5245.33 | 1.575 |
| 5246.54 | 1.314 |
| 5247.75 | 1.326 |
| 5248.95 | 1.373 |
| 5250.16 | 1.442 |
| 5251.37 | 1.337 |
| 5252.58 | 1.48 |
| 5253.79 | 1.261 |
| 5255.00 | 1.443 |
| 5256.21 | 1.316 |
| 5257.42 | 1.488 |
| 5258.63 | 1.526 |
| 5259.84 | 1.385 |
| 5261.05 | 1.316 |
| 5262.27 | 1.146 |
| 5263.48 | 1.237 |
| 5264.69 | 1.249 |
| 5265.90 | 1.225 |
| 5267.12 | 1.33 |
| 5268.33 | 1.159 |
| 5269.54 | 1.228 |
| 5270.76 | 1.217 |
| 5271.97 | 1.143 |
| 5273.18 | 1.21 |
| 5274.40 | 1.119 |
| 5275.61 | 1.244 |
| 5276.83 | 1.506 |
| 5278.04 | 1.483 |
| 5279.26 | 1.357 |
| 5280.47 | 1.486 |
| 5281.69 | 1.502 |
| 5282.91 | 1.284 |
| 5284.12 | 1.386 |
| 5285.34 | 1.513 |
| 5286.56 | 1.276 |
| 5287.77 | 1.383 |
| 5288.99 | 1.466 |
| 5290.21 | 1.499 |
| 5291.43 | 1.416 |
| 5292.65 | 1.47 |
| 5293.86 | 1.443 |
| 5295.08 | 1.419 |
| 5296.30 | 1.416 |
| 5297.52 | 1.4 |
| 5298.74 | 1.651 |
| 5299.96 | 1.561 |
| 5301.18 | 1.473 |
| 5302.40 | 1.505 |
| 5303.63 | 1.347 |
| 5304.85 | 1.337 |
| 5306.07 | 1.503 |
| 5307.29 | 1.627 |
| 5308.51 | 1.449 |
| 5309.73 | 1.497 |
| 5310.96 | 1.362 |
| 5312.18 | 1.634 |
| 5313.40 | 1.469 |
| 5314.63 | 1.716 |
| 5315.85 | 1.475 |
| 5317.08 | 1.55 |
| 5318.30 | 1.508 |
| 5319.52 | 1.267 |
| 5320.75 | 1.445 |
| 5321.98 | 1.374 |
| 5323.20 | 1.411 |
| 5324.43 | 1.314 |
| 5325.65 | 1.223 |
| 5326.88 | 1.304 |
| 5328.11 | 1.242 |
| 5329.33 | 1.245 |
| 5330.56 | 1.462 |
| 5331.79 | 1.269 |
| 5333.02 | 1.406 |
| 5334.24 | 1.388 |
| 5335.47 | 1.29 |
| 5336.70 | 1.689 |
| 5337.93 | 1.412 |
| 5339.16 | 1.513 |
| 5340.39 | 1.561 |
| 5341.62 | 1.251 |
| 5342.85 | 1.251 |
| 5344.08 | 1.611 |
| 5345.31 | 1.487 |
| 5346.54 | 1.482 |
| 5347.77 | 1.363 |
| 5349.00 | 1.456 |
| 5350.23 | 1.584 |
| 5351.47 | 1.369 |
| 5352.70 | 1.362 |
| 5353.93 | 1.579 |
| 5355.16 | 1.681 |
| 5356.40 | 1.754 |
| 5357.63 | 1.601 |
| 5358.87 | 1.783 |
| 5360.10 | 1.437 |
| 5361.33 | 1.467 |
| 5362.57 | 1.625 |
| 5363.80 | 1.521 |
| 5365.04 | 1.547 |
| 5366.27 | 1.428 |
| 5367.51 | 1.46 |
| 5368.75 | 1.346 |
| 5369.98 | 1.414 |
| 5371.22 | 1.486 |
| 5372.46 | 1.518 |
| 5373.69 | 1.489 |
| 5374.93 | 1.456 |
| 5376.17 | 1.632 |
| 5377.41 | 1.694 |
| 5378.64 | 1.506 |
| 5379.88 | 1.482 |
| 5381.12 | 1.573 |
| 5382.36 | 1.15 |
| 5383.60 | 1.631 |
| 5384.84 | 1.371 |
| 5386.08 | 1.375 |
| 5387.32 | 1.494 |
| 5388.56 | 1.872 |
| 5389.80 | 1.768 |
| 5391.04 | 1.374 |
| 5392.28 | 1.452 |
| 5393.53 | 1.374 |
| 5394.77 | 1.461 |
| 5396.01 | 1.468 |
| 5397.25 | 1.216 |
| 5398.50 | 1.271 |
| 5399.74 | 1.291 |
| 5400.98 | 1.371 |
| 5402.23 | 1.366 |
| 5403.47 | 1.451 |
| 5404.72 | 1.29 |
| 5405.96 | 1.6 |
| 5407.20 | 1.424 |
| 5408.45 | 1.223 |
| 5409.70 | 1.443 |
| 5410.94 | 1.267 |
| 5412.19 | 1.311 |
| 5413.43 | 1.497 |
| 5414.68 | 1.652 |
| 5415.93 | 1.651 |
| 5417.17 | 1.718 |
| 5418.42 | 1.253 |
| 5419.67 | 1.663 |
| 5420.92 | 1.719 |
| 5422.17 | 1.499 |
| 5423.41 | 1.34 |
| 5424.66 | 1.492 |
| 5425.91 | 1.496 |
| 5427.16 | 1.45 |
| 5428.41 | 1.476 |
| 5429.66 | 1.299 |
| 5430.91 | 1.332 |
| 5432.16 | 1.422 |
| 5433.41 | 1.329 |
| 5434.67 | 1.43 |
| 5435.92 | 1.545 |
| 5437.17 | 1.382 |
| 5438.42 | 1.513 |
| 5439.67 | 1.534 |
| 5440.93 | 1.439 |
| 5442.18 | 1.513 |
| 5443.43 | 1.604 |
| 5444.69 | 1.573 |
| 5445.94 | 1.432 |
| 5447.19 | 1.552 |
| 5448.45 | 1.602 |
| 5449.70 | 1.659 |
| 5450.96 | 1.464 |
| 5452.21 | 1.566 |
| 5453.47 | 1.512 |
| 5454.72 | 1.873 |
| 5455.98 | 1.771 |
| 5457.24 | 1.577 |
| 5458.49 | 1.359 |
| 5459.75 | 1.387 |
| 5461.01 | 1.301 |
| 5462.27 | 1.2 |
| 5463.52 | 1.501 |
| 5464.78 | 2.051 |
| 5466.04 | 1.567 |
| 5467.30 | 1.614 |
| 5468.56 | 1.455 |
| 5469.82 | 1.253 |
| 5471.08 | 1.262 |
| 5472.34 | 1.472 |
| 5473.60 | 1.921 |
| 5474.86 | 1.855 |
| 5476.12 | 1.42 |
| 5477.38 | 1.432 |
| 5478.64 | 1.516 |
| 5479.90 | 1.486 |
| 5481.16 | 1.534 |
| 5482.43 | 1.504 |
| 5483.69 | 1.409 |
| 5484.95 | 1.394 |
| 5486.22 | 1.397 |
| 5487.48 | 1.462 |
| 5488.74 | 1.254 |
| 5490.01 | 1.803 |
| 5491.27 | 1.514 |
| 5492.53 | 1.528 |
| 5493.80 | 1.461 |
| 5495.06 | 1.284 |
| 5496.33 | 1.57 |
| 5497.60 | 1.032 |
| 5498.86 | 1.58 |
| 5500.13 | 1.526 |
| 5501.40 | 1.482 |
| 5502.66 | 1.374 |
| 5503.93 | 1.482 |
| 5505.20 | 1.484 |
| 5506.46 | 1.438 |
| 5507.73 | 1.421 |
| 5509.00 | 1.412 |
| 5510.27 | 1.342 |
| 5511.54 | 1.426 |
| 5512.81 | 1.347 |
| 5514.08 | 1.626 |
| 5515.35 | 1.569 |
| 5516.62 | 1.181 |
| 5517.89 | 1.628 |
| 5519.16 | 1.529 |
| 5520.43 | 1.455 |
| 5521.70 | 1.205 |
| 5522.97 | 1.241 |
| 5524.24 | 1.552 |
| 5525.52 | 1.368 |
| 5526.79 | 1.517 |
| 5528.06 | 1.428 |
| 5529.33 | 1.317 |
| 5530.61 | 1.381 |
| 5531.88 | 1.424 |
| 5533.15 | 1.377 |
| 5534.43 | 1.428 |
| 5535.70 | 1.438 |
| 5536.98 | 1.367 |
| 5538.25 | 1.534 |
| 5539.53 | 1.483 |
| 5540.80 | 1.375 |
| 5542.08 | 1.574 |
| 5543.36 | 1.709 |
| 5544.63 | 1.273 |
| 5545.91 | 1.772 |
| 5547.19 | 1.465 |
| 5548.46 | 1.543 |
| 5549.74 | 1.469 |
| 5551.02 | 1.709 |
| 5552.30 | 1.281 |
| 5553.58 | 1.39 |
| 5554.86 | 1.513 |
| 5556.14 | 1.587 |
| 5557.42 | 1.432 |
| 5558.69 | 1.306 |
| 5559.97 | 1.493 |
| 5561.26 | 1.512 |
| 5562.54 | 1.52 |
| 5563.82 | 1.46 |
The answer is 1.2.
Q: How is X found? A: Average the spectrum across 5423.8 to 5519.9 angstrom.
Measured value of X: 1.48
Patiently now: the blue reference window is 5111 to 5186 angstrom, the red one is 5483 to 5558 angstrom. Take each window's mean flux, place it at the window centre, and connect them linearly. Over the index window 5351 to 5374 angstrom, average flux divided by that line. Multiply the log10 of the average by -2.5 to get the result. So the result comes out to -0.11 mag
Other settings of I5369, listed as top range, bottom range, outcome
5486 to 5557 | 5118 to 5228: 1.16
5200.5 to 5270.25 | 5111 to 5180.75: 1.03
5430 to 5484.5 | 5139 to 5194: 1.28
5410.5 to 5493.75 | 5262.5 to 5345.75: 1.08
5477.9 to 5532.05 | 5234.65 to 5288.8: 1.06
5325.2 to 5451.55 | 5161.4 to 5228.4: 1.24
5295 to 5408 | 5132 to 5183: 1.22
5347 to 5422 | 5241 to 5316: 1.06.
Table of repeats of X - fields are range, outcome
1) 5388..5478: 1.49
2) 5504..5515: 1.44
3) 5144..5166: 1.27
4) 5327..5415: 1.46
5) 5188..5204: 1.24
